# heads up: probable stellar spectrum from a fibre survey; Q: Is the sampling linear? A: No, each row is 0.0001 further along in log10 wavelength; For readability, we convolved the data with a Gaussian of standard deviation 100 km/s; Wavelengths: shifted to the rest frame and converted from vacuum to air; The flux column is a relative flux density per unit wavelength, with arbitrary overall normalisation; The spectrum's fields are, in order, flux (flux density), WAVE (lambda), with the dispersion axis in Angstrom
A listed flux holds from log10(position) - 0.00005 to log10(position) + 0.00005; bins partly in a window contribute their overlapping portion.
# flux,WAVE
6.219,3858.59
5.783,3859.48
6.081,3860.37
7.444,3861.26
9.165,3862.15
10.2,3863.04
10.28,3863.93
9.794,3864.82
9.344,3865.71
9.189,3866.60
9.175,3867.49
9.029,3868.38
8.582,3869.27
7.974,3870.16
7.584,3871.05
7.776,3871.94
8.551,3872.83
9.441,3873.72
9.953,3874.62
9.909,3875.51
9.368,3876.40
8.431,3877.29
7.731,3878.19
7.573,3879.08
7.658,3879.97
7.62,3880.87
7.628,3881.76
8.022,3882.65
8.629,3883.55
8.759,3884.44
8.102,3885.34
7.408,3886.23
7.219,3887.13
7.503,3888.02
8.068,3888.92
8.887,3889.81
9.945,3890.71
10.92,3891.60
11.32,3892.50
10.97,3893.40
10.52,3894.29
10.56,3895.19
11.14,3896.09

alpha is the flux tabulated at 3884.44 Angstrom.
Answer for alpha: 8.759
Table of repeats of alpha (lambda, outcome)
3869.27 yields 8.582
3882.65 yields 8.022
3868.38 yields 9.029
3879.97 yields 7.658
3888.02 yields 7.503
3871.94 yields 7.776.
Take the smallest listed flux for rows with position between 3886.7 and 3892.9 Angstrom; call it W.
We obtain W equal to 7.219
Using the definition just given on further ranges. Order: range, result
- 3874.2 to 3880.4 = 7.573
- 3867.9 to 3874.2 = 7.584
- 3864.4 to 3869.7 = 8.582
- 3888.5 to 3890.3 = 8.068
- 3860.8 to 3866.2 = 7.444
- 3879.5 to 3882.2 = 7.62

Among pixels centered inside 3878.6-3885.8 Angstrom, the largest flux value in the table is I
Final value 8.759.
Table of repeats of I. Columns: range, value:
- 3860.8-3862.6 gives 9.165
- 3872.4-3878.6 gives 9.953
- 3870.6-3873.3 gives 8.551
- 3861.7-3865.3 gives 10.28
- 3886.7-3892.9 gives 11.32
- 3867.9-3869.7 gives 9.029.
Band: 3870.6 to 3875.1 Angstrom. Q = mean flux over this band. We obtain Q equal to 8.67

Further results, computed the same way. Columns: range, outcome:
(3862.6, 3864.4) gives 10.2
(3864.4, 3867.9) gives 9.38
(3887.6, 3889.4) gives 7.82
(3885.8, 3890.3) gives 7.83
